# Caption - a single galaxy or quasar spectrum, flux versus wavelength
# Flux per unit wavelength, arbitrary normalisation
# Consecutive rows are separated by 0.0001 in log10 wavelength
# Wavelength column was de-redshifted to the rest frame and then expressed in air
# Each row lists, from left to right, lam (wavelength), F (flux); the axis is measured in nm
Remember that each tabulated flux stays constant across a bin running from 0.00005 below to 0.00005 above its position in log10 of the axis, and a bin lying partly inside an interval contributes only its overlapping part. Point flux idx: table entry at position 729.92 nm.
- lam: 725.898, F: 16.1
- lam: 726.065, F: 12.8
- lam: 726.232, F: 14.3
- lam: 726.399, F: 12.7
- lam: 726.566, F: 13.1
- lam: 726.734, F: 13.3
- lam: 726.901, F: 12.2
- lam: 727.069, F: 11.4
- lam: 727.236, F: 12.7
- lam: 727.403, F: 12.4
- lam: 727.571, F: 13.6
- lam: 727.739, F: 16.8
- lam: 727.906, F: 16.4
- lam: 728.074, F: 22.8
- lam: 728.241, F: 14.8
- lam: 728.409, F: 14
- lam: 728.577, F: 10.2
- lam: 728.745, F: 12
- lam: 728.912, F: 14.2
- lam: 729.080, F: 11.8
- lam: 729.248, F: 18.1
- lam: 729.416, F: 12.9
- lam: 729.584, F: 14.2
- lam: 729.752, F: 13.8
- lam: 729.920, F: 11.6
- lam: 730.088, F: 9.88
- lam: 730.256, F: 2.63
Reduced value 11.6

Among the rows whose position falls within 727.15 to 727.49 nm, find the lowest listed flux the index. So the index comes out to 12.4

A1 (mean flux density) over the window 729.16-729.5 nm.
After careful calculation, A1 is 15.4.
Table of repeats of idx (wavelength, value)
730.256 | 2.63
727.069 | 11.4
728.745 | 12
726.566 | 13.1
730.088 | 9.88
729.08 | 11.8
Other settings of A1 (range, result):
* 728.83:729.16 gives 13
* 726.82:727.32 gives 12.1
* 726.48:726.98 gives 12.9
